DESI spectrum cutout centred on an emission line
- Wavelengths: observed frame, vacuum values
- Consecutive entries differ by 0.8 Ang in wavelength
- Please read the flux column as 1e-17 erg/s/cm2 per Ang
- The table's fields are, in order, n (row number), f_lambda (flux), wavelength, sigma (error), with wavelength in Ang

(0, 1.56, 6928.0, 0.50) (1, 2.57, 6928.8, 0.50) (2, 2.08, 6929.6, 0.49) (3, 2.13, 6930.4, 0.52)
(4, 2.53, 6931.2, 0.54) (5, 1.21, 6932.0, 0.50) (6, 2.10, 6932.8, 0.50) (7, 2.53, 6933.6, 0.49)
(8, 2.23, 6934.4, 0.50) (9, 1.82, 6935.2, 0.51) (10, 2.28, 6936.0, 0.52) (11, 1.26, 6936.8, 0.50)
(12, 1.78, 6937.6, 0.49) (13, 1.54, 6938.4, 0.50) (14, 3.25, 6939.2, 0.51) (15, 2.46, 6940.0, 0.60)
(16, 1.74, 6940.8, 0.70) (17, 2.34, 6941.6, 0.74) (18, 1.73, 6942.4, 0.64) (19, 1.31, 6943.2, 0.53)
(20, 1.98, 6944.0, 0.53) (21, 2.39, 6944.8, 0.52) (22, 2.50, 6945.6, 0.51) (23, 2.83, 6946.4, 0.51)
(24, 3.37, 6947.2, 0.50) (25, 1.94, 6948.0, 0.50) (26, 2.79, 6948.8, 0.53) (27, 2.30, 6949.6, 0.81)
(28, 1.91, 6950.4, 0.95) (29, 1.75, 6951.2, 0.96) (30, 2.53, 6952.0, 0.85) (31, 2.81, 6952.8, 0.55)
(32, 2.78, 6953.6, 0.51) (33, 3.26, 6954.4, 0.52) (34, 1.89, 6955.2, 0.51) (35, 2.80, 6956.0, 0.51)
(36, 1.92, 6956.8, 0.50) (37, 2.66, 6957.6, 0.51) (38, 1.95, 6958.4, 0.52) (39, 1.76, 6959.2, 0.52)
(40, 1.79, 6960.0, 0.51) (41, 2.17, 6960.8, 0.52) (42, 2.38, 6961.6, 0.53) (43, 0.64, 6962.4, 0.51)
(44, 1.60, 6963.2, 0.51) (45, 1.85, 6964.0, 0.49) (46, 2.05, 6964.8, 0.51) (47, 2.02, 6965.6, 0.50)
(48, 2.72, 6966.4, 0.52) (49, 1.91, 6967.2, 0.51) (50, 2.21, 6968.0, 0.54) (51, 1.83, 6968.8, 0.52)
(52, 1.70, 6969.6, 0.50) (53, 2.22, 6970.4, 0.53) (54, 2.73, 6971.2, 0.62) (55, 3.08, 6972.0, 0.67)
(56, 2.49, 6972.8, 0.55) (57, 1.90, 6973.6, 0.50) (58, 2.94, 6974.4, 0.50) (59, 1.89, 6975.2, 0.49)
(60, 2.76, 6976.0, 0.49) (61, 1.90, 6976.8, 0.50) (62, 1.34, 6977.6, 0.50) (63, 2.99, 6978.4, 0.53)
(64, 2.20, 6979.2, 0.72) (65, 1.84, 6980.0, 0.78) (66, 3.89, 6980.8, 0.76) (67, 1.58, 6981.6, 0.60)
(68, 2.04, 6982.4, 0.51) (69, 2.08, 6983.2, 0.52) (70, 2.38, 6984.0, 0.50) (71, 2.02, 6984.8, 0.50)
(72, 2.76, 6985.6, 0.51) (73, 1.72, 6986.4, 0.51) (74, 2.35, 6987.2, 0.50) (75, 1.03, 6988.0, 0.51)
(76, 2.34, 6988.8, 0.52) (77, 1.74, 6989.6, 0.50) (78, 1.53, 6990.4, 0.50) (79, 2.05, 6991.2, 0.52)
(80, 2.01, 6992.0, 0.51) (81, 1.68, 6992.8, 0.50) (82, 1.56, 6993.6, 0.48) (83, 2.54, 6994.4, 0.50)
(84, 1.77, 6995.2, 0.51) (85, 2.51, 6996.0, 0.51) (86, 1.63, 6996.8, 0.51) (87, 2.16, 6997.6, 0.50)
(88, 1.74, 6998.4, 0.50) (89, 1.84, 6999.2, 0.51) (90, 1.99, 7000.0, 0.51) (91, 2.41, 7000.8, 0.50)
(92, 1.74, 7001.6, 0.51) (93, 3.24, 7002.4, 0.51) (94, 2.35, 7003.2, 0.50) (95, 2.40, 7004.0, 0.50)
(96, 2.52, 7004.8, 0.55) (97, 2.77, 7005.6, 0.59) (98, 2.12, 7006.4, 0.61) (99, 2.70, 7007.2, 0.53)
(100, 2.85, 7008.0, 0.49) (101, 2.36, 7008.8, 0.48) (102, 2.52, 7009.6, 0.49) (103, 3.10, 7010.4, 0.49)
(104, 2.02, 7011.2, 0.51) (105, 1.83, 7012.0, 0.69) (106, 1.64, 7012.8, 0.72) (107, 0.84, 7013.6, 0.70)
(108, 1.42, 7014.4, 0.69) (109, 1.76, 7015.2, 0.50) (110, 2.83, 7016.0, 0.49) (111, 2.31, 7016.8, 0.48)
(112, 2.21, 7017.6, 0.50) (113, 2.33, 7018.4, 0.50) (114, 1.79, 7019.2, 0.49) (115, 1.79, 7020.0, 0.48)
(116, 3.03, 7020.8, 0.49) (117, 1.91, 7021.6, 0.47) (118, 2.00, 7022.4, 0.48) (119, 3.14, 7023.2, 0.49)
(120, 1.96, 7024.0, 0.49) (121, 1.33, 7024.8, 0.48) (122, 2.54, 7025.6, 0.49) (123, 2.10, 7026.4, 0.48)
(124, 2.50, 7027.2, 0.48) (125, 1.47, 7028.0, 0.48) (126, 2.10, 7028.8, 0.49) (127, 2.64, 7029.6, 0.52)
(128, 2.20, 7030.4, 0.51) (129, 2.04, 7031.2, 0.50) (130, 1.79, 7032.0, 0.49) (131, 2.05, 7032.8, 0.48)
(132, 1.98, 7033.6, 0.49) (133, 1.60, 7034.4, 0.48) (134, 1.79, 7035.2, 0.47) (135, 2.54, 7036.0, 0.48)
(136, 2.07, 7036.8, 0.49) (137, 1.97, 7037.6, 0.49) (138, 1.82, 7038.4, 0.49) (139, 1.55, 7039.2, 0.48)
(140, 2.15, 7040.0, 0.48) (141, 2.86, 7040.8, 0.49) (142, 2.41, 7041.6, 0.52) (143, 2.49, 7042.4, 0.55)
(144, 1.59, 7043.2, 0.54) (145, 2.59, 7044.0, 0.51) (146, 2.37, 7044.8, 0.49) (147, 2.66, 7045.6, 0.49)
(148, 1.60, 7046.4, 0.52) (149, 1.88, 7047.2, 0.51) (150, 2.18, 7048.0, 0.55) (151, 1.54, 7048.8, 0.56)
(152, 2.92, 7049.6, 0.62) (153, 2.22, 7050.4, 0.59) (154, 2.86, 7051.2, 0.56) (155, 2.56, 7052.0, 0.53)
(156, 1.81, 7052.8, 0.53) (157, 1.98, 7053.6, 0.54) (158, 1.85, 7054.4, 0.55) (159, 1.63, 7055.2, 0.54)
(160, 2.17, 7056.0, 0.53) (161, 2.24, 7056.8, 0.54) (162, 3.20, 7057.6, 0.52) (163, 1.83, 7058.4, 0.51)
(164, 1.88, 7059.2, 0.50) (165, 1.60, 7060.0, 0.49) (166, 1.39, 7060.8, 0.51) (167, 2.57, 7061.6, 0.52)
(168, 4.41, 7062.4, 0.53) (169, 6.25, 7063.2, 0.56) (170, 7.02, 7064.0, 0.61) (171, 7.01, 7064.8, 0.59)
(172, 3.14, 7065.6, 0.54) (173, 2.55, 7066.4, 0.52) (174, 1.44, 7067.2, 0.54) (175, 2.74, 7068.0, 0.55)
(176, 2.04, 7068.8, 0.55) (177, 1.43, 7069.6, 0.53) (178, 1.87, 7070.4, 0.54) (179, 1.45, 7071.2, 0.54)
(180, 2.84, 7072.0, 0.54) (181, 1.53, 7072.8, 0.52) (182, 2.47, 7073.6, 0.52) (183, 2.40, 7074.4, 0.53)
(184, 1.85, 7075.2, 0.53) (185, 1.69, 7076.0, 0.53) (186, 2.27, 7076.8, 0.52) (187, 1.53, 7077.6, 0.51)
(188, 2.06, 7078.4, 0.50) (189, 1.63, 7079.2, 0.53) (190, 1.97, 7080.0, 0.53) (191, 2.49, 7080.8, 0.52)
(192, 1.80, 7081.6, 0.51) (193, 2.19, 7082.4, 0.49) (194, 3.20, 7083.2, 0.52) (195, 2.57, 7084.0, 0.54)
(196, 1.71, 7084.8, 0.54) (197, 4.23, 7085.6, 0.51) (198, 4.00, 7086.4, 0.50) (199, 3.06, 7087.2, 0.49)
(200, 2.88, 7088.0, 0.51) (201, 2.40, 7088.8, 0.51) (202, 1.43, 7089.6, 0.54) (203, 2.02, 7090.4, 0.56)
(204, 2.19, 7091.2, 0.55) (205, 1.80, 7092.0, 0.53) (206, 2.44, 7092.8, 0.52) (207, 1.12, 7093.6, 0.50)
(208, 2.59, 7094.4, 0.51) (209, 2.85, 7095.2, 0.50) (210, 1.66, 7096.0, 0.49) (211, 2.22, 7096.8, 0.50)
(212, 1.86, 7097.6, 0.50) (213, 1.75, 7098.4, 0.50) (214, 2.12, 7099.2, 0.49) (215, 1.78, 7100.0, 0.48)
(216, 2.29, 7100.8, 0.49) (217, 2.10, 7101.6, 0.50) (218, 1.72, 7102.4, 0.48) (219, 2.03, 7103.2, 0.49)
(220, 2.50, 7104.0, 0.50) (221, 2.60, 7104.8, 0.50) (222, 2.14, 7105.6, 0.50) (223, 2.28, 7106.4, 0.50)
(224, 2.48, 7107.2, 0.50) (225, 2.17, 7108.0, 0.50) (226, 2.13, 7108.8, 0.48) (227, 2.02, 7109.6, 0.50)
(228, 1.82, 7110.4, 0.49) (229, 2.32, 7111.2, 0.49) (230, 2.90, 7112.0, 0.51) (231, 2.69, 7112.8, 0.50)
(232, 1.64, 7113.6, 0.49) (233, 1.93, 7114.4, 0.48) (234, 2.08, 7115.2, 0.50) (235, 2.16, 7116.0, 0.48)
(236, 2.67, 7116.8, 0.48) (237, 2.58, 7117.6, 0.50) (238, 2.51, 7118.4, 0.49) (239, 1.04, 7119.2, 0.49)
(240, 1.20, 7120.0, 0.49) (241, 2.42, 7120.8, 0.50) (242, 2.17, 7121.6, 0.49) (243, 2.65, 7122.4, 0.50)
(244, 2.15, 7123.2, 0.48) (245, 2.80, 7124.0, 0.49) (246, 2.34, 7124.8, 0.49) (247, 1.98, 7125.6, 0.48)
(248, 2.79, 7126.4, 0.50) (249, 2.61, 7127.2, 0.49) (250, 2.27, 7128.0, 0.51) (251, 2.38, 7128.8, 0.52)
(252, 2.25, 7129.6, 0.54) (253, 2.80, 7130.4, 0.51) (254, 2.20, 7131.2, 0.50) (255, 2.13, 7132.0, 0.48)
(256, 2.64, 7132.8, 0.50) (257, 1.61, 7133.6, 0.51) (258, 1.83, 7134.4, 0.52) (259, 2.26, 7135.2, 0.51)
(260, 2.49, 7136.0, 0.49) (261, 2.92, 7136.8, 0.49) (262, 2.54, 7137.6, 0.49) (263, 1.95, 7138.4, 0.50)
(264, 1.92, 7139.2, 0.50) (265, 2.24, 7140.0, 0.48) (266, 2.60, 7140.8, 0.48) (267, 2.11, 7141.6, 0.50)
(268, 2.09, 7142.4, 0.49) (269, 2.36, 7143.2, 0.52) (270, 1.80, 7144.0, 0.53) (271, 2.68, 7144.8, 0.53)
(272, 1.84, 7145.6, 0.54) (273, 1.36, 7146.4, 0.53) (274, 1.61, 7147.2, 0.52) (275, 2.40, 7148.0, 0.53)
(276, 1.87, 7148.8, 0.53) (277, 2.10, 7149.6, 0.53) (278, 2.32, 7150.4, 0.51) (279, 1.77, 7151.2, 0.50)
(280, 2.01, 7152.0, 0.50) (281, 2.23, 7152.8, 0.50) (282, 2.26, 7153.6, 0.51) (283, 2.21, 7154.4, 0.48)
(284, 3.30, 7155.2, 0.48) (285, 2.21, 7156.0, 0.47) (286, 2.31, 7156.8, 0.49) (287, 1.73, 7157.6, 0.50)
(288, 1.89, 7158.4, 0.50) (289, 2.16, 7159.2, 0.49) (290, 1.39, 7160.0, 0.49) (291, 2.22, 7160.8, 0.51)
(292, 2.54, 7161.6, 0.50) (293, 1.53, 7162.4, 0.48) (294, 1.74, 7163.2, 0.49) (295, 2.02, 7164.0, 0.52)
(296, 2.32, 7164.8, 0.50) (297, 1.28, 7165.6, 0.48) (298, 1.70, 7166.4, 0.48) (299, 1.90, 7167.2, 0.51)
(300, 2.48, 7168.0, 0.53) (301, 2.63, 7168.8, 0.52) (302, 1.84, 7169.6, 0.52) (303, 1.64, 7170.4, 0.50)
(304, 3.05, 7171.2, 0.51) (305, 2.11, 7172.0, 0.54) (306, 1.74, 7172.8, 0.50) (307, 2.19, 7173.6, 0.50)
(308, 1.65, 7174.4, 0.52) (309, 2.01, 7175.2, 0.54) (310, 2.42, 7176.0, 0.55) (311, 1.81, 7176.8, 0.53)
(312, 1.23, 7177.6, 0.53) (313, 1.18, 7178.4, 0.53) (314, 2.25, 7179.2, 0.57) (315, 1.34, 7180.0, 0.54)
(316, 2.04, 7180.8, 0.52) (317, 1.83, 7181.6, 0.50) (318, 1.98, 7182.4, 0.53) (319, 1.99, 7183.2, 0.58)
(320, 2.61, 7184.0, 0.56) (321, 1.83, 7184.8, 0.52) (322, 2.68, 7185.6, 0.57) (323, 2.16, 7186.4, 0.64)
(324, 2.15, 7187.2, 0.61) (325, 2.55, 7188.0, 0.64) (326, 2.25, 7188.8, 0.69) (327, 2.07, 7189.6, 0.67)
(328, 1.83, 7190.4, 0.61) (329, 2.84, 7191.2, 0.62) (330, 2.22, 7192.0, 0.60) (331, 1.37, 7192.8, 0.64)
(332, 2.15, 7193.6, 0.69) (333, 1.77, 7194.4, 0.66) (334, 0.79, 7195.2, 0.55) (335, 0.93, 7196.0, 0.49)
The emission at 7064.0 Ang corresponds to H-alpha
